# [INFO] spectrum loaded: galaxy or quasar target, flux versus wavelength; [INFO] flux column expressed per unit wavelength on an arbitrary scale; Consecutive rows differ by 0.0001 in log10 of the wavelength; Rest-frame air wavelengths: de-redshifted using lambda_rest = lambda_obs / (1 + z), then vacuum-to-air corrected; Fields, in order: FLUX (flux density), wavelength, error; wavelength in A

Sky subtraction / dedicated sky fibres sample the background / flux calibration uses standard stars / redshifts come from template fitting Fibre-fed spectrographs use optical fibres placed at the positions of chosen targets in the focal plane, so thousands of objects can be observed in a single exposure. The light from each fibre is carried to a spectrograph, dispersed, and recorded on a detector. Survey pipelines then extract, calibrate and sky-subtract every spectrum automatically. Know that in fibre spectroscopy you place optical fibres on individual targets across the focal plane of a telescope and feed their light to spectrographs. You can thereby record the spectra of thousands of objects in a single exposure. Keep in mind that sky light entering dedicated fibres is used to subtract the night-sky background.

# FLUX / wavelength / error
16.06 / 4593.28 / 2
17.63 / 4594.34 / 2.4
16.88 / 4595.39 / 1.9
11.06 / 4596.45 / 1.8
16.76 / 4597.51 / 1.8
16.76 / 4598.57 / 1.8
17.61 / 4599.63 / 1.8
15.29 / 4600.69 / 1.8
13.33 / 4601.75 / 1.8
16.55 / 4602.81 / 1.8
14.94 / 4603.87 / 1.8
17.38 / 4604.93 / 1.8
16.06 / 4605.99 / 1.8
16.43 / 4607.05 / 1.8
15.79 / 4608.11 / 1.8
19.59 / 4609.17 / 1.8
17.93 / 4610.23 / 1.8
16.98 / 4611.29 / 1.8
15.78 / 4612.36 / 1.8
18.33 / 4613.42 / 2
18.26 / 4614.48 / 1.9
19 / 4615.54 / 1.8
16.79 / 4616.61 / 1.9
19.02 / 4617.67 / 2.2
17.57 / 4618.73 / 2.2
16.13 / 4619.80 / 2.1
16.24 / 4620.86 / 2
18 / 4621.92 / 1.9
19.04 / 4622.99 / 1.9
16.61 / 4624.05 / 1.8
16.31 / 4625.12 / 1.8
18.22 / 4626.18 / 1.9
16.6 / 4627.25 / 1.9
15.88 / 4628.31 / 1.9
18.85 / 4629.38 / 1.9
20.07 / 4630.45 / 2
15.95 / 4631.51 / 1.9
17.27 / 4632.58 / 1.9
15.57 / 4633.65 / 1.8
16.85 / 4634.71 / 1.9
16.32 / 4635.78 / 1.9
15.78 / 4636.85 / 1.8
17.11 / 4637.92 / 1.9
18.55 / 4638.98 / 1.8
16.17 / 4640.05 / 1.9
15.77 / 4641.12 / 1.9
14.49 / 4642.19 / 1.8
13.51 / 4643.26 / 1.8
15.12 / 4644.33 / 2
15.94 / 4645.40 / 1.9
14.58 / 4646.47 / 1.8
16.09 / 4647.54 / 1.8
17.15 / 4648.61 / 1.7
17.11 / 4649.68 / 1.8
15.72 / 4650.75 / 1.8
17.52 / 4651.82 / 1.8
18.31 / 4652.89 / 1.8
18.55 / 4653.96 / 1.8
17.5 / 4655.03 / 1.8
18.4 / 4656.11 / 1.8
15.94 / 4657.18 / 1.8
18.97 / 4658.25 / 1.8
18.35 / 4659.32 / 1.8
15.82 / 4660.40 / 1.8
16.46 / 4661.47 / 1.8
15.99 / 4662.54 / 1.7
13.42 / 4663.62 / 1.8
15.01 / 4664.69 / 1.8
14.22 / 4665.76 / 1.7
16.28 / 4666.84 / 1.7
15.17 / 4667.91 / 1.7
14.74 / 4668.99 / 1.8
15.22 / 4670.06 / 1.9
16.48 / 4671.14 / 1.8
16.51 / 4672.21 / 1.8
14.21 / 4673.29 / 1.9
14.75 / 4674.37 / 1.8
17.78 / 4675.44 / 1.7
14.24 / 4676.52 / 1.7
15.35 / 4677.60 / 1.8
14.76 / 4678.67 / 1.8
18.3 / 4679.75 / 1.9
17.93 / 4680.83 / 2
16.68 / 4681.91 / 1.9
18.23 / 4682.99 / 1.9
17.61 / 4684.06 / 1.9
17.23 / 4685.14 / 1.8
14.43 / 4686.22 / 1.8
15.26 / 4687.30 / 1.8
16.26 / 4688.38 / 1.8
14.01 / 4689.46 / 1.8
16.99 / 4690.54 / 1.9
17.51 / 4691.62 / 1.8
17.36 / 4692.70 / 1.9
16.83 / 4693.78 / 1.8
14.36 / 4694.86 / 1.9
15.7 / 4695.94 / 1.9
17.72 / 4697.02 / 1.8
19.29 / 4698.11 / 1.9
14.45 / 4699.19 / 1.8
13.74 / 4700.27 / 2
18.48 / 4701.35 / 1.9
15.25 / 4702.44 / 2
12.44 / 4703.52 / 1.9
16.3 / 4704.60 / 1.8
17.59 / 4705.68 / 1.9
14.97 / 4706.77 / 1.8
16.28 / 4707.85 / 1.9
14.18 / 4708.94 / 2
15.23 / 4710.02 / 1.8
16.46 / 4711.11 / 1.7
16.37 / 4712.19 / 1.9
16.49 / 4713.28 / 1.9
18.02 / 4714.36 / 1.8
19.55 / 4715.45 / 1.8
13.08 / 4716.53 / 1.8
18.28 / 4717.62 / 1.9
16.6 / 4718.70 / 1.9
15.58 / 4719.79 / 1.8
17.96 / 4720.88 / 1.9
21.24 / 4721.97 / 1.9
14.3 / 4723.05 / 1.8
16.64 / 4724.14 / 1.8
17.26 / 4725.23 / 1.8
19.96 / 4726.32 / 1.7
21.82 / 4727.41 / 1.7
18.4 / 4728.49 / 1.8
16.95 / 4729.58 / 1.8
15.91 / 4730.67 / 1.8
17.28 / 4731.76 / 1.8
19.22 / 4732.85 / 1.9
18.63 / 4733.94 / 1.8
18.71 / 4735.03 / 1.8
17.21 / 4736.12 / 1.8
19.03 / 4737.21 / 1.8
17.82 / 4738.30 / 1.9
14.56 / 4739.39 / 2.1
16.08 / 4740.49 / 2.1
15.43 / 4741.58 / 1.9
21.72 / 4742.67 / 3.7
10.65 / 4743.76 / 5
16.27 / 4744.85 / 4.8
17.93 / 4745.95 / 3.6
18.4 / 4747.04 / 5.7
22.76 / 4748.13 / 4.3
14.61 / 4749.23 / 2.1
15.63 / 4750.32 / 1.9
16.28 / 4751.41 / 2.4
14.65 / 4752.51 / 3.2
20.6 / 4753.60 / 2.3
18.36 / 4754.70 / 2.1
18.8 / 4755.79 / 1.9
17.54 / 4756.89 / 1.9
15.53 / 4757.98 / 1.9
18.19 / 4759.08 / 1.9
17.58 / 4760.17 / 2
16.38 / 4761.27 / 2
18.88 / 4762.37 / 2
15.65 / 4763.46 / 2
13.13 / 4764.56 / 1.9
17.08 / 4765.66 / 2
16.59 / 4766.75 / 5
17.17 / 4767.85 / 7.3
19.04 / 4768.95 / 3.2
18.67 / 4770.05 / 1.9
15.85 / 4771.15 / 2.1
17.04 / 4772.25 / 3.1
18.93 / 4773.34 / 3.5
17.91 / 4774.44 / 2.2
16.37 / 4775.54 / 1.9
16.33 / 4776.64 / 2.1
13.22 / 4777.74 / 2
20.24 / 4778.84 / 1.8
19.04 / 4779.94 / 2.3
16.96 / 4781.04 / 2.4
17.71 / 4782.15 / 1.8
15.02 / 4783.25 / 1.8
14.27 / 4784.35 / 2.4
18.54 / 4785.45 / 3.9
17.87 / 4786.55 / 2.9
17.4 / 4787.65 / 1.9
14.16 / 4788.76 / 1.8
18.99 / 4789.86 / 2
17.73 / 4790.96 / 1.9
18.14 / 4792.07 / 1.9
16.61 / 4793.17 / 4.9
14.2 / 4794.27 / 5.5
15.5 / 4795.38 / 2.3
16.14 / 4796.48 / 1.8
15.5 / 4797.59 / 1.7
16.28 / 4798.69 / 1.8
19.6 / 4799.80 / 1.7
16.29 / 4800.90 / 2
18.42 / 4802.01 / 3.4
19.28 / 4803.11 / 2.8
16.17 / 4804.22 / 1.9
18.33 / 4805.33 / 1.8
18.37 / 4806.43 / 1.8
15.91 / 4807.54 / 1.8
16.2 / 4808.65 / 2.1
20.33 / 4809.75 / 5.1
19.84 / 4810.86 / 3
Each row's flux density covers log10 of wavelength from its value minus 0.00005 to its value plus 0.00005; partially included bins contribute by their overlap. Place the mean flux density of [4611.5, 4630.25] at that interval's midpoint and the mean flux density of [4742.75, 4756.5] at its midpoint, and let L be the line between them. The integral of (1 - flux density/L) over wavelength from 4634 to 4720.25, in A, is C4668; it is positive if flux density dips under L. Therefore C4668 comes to 5.8 A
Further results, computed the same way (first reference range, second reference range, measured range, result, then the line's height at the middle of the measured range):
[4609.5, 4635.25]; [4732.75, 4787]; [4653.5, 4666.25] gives 0.6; 17.3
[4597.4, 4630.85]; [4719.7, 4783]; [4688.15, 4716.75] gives 1.9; 17.3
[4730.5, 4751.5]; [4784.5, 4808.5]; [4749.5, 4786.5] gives 0.2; 17.2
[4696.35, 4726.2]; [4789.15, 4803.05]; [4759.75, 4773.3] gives -0.1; 16.8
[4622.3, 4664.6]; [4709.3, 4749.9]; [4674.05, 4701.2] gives 1.1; 17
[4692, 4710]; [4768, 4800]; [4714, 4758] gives -2.9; 16.4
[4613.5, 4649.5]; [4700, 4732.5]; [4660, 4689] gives 1.6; 16.8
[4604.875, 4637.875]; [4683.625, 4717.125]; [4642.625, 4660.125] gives 0.0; 16.8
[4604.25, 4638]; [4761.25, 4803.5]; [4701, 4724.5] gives 0.9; 17.1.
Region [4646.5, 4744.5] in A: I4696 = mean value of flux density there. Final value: 16.6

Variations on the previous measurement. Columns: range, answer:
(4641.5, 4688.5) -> 16.2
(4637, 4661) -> 16.7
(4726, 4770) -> 17.4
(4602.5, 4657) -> 16.9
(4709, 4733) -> 17.3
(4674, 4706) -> 16.2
